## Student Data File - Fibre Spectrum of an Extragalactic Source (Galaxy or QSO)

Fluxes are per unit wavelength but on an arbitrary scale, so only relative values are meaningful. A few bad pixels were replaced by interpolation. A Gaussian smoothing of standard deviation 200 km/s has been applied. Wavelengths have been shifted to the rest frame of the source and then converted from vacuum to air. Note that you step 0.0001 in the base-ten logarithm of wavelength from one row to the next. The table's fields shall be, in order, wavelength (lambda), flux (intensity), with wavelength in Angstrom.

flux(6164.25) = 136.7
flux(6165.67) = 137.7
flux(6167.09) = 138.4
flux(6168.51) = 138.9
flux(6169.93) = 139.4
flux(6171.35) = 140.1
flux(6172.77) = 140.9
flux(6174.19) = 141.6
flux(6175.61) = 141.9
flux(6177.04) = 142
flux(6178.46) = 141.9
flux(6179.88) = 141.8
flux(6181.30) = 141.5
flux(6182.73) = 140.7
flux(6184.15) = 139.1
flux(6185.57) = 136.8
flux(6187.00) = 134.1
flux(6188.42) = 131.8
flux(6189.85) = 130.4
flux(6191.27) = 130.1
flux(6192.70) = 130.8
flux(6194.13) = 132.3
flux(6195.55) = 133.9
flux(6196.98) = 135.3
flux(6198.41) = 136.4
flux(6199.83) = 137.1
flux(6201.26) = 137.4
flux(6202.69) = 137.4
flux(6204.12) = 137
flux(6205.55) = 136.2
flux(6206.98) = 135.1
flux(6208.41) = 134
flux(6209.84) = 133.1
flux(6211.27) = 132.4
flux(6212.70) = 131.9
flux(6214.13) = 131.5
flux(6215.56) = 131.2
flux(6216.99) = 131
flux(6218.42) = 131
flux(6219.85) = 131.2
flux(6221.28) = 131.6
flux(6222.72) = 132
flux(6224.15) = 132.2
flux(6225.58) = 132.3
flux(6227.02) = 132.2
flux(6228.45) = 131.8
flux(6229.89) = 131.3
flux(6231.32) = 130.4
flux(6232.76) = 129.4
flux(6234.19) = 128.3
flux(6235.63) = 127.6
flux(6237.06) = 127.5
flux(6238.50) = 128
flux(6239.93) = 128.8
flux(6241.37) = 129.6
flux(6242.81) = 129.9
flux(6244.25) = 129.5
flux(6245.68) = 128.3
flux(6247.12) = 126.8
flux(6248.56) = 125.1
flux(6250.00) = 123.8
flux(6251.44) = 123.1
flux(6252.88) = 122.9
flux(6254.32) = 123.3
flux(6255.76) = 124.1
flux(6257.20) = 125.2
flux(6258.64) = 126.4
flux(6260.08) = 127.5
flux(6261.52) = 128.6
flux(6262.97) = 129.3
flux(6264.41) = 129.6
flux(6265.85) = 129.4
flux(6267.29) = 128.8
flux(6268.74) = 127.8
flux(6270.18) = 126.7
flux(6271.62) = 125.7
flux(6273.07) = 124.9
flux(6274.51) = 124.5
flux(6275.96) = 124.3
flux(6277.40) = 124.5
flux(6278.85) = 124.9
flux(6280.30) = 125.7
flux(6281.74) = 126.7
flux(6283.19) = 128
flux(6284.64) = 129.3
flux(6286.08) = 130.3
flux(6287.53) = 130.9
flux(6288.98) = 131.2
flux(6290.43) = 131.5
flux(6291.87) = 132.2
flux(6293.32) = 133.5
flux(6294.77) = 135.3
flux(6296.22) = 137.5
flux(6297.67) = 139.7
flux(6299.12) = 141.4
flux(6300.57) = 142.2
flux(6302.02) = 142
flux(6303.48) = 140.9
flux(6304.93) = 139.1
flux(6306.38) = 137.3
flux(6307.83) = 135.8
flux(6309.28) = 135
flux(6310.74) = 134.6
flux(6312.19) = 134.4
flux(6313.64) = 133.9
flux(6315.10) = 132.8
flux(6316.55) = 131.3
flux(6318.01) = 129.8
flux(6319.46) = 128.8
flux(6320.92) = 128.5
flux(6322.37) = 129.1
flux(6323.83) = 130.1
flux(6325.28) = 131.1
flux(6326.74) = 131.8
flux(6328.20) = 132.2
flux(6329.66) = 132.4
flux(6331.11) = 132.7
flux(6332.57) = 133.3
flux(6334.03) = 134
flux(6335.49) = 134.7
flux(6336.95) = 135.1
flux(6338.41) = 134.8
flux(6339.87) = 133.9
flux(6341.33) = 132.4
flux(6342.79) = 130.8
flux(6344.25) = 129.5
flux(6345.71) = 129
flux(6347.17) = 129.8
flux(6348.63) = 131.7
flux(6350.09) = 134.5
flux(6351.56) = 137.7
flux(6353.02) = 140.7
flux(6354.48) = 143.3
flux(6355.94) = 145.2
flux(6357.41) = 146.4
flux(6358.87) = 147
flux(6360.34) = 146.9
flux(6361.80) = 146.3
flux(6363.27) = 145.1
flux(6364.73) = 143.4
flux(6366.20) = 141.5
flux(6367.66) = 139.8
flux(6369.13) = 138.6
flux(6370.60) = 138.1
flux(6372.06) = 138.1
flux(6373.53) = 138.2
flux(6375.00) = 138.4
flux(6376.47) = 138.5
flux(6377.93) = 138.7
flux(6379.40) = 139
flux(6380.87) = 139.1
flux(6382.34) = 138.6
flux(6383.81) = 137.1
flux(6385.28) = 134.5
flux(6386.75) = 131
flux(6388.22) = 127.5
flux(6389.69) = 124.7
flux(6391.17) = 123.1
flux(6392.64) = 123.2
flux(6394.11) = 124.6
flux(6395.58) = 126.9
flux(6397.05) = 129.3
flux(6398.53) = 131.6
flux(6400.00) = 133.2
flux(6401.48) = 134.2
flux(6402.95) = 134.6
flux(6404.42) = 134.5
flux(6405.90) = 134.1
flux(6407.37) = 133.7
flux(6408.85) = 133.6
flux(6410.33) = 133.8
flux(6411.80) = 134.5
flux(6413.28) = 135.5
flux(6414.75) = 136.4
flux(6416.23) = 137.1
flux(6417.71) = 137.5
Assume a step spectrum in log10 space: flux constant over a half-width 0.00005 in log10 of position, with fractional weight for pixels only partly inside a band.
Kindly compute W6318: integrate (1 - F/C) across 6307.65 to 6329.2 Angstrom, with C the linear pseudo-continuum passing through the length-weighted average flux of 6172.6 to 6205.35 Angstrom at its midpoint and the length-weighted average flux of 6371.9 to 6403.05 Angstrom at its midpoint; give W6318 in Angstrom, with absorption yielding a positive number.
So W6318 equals 0.4 Angstrom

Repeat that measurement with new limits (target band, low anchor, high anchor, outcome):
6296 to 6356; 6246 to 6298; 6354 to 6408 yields -1.08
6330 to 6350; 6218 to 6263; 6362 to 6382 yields 0.67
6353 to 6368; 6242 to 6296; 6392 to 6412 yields -1.62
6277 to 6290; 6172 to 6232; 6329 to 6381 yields 0.79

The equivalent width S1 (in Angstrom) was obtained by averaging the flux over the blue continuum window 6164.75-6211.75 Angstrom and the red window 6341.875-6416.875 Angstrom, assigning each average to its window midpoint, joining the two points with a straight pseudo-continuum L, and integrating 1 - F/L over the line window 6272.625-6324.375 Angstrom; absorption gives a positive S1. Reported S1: 1.5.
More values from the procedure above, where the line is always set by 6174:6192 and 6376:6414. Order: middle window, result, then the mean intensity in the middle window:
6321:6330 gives 0.2 Angstrom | 131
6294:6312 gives -0.5 Angstrom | 138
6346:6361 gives -0.7 Angstrom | 140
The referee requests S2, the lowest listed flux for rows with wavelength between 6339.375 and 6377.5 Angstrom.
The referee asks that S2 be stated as 129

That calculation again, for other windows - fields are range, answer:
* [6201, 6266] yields 122.9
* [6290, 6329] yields 128.5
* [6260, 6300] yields 124.3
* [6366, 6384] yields 137.1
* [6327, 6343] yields 130.8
